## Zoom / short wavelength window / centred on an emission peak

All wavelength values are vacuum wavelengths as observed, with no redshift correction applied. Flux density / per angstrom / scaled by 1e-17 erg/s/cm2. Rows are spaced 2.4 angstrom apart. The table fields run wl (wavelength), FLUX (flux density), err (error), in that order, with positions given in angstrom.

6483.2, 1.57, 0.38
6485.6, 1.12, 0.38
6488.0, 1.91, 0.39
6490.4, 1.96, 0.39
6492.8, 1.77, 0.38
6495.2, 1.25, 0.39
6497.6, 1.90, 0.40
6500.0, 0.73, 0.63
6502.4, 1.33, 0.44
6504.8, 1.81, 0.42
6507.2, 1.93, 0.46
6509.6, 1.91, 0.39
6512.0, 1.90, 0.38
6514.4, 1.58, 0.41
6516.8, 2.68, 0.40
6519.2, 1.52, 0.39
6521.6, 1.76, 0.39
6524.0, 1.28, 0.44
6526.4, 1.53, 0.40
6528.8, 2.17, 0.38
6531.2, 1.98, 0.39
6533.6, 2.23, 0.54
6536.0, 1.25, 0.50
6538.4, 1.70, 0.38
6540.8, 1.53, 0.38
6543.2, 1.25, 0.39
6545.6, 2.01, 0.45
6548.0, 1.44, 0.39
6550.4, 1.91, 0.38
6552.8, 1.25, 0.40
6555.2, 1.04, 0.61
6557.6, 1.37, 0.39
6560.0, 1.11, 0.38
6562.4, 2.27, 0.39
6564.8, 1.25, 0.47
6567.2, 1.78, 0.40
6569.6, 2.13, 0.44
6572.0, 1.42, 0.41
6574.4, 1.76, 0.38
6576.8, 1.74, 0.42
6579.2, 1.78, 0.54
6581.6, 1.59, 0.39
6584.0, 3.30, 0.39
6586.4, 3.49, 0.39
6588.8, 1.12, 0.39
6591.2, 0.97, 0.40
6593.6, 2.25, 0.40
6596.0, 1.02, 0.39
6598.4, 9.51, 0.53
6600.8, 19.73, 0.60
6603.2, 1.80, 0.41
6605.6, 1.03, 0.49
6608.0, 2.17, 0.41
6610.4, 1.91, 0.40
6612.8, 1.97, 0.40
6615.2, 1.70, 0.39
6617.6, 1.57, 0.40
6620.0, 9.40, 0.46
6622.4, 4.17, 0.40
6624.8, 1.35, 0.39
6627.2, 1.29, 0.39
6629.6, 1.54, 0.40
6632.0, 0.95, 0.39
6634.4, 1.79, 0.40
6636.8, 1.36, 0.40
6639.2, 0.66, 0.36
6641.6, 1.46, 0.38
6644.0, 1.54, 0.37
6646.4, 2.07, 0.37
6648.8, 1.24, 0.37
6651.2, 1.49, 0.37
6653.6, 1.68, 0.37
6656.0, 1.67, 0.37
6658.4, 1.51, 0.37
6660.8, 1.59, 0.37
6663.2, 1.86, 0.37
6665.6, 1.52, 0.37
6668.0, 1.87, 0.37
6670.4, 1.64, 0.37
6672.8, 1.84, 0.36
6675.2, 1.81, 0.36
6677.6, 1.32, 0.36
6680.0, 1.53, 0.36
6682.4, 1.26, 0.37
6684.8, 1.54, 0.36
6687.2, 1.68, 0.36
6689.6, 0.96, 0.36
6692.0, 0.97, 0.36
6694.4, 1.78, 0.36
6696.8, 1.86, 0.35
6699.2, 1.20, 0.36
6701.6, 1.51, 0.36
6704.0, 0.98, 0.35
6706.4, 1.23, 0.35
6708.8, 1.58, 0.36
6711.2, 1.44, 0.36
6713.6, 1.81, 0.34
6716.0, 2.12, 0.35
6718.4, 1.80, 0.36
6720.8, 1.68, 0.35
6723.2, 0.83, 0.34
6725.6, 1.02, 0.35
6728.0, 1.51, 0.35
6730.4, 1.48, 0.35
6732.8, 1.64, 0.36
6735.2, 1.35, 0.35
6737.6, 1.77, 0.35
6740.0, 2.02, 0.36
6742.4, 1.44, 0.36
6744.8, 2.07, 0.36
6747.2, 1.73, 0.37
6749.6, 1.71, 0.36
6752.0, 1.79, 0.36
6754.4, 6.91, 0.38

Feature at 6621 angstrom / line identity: [N II]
